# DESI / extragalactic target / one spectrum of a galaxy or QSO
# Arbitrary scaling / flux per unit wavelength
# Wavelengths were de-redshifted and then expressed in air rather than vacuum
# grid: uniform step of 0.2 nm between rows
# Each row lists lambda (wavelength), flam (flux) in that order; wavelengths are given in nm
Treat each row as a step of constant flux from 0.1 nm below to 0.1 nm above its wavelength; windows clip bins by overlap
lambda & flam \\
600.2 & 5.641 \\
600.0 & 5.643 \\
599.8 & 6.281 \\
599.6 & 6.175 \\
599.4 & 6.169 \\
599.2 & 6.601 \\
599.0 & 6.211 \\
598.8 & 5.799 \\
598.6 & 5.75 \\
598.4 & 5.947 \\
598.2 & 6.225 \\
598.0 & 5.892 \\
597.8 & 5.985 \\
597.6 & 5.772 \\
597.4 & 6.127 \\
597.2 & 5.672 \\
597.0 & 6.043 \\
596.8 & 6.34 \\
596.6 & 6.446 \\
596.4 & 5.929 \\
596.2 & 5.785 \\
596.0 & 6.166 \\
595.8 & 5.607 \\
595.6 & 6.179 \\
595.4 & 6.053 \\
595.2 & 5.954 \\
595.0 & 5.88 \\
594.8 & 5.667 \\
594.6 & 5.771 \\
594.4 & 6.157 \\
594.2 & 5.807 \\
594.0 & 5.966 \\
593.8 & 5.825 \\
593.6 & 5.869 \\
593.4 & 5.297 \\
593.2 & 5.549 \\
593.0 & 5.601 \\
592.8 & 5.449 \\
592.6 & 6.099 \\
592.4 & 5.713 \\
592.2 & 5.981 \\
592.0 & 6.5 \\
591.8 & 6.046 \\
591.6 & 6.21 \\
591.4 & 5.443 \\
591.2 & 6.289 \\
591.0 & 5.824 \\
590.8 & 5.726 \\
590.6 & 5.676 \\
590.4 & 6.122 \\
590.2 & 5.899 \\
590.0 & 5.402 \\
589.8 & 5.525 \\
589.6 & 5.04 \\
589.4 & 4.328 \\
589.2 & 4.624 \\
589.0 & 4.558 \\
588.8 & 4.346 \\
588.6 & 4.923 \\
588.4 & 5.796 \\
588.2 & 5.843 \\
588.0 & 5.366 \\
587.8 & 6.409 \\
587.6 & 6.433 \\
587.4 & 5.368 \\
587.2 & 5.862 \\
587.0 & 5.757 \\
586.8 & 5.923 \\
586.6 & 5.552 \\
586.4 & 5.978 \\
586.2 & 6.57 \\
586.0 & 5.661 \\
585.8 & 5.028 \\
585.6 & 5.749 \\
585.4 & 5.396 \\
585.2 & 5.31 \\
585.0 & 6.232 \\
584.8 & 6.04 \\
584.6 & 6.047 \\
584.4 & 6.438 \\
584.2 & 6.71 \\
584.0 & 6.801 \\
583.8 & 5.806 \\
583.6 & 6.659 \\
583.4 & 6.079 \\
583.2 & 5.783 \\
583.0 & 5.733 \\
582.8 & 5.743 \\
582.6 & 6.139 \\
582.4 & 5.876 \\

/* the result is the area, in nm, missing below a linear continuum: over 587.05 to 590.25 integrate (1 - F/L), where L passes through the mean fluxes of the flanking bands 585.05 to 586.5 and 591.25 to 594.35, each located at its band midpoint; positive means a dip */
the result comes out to 0.22 nm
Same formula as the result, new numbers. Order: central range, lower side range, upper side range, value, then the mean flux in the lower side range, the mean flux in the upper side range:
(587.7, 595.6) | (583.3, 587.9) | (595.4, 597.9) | 0.45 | 5.99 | 6.01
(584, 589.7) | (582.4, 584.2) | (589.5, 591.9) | 0.30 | 6.12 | 5.77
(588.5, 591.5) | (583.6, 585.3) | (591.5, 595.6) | 0.34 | 6.2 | 5.88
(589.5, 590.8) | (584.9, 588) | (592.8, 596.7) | 0.05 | 5.8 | 5.86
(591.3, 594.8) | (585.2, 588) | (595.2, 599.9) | 0.06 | 5.79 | 6.05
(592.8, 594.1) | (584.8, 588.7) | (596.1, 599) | 0.05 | 5.75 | 5.99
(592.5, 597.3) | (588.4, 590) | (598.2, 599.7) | -0.25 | 4.87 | 6.1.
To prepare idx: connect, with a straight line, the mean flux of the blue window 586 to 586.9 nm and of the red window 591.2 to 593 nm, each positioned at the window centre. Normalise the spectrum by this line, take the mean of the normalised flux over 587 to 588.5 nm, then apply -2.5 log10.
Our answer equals 0.02 mag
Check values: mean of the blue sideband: 5.97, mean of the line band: 5.86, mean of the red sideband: 5.93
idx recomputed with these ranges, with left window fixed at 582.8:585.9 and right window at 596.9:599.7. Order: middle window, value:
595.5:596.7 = 0.00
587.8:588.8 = 0.10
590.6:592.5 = 0.01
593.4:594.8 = 0.03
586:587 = 0.01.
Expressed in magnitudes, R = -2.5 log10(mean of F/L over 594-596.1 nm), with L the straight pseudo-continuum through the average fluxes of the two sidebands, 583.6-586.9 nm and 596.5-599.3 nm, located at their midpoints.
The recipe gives 0.02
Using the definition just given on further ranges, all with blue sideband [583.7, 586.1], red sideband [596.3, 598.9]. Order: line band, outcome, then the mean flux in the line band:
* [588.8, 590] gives 0.229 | 4.82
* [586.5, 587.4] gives 0.040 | 5.73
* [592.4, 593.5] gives 0.068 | 5.61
